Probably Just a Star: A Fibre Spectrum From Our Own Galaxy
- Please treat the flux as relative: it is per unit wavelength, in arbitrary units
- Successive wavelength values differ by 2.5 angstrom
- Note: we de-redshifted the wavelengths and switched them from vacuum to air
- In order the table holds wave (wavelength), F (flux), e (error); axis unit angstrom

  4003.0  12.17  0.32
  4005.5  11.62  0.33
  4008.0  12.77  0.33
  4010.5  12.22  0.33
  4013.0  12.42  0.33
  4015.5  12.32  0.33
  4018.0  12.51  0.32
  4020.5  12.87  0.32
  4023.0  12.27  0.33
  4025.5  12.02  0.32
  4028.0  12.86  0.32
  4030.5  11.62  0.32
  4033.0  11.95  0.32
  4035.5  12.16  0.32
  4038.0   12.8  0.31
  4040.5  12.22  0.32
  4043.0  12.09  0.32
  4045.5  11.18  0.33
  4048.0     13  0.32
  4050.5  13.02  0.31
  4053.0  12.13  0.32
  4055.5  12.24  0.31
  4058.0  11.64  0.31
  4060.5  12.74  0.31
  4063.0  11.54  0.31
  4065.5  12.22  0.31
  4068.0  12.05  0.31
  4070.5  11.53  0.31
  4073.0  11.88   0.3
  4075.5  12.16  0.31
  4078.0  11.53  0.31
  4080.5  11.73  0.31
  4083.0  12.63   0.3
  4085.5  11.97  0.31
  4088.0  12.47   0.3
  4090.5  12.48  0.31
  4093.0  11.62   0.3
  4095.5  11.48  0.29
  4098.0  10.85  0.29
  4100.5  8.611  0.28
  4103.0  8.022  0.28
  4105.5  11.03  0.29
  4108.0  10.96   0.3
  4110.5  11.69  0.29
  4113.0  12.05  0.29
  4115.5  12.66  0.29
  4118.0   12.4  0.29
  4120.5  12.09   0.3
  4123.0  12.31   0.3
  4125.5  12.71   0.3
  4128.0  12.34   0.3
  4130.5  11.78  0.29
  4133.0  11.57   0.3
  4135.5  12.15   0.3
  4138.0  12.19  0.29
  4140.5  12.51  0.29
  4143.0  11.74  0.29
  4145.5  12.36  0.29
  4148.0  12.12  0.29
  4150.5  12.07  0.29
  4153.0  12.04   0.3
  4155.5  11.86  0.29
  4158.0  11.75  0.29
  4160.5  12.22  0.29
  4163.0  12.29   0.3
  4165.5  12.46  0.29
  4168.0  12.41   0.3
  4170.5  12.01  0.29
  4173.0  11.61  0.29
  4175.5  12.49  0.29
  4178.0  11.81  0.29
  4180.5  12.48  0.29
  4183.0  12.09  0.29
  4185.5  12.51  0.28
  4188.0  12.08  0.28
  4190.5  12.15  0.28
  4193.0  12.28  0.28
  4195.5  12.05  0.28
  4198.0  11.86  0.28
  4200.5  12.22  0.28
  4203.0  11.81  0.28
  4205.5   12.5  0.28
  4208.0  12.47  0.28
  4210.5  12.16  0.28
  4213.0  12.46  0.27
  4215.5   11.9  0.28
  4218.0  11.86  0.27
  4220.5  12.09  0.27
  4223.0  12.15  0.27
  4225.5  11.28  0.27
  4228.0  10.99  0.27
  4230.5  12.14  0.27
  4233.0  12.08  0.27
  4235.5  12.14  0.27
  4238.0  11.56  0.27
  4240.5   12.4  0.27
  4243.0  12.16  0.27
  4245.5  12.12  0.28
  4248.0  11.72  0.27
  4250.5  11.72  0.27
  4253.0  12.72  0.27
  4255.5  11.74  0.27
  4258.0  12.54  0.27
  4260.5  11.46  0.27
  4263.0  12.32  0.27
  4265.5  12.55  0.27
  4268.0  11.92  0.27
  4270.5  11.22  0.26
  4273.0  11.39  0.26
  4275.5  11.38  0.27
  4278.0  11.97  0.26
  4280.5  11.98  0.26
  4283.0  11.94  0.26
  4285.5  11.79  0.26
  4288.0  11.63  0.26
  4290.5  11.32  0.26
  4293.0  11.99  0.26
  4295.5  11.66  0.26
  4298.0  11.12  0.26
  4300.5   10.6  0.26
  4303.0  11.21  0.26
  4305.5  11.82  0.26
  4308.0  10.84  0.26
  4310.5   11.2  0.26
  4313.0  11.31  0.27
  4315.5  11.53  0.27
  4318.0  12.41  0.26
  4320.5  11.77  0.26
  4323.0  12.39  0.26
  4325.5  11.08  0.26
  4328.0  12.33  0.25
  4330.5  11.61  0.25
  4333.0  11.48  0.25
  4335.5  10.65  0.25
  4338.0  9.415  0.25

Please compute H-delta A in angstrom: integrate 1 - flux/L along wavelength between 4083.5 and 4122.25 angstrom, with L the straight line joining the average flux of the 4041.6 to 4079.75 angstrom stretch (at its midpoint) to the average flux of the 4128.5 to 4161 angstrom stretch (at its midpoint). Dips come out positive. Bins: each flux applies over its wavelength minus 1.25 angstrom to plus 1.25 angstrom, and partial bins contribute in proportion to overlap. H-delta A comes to 2.09 angstrom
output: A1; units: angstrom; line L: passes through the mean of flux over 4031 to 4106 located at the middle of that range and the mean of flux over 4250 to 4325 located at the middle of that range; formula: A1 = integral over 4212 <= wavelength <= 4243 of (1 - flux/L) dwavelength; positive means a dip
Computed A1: -0.5 angstrom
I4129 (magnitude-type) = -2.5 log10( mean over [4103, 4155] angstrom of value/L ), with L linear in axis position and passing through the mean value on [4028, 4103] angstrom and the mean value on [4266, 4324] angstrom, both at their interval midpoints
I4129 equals -0.01 mag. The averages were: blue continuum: 11.9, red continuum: 11.6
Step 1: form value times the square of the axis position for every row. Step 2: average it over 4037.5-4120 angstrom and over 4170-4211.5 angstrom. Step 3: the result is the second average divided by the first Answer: 1.1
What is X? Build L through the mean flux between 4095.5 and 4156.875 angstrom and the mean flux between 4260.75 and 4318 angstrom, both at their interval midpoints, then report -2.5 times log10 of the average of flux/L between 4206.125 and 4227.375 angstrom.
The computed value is -0.04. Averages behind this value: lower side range 11.7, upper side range 11.6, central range 12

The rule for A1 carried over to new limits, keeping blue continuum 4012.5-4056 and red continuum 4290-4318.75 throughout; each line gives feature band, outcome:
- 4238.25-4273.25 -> -1.3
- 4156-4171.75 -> -0.4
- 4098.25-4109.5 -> 2.1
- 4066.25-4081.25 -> 0.4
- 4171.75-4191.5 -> -0.6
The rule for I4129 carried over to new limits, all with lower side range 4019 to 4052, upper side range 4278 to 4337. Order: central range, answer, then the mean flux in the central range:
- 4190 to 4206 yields -0.02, 12.1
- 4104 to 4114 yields 0.07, 11.3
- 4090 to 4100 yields 0.08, 11.3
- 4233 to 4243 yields -0.03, 12.1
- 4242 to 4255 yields -0.03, 12.1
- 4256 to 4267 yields -0.05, 12.2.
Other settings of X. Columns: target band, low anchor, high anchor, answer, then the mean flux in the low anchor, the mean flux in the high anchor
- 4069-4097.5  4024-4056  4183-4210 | 0.03 mag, 12.3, 12.2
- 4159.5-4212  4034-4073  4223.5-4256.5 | -0.02 mag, 12.2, 11.9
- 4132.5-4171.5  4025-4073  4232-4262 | 0.00 mag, 12.2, 12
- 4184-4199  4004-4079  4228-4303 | -0.02 mag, 12.2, 11.8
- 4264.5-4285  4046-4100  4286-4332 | -0.02 mag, 12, 11.5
